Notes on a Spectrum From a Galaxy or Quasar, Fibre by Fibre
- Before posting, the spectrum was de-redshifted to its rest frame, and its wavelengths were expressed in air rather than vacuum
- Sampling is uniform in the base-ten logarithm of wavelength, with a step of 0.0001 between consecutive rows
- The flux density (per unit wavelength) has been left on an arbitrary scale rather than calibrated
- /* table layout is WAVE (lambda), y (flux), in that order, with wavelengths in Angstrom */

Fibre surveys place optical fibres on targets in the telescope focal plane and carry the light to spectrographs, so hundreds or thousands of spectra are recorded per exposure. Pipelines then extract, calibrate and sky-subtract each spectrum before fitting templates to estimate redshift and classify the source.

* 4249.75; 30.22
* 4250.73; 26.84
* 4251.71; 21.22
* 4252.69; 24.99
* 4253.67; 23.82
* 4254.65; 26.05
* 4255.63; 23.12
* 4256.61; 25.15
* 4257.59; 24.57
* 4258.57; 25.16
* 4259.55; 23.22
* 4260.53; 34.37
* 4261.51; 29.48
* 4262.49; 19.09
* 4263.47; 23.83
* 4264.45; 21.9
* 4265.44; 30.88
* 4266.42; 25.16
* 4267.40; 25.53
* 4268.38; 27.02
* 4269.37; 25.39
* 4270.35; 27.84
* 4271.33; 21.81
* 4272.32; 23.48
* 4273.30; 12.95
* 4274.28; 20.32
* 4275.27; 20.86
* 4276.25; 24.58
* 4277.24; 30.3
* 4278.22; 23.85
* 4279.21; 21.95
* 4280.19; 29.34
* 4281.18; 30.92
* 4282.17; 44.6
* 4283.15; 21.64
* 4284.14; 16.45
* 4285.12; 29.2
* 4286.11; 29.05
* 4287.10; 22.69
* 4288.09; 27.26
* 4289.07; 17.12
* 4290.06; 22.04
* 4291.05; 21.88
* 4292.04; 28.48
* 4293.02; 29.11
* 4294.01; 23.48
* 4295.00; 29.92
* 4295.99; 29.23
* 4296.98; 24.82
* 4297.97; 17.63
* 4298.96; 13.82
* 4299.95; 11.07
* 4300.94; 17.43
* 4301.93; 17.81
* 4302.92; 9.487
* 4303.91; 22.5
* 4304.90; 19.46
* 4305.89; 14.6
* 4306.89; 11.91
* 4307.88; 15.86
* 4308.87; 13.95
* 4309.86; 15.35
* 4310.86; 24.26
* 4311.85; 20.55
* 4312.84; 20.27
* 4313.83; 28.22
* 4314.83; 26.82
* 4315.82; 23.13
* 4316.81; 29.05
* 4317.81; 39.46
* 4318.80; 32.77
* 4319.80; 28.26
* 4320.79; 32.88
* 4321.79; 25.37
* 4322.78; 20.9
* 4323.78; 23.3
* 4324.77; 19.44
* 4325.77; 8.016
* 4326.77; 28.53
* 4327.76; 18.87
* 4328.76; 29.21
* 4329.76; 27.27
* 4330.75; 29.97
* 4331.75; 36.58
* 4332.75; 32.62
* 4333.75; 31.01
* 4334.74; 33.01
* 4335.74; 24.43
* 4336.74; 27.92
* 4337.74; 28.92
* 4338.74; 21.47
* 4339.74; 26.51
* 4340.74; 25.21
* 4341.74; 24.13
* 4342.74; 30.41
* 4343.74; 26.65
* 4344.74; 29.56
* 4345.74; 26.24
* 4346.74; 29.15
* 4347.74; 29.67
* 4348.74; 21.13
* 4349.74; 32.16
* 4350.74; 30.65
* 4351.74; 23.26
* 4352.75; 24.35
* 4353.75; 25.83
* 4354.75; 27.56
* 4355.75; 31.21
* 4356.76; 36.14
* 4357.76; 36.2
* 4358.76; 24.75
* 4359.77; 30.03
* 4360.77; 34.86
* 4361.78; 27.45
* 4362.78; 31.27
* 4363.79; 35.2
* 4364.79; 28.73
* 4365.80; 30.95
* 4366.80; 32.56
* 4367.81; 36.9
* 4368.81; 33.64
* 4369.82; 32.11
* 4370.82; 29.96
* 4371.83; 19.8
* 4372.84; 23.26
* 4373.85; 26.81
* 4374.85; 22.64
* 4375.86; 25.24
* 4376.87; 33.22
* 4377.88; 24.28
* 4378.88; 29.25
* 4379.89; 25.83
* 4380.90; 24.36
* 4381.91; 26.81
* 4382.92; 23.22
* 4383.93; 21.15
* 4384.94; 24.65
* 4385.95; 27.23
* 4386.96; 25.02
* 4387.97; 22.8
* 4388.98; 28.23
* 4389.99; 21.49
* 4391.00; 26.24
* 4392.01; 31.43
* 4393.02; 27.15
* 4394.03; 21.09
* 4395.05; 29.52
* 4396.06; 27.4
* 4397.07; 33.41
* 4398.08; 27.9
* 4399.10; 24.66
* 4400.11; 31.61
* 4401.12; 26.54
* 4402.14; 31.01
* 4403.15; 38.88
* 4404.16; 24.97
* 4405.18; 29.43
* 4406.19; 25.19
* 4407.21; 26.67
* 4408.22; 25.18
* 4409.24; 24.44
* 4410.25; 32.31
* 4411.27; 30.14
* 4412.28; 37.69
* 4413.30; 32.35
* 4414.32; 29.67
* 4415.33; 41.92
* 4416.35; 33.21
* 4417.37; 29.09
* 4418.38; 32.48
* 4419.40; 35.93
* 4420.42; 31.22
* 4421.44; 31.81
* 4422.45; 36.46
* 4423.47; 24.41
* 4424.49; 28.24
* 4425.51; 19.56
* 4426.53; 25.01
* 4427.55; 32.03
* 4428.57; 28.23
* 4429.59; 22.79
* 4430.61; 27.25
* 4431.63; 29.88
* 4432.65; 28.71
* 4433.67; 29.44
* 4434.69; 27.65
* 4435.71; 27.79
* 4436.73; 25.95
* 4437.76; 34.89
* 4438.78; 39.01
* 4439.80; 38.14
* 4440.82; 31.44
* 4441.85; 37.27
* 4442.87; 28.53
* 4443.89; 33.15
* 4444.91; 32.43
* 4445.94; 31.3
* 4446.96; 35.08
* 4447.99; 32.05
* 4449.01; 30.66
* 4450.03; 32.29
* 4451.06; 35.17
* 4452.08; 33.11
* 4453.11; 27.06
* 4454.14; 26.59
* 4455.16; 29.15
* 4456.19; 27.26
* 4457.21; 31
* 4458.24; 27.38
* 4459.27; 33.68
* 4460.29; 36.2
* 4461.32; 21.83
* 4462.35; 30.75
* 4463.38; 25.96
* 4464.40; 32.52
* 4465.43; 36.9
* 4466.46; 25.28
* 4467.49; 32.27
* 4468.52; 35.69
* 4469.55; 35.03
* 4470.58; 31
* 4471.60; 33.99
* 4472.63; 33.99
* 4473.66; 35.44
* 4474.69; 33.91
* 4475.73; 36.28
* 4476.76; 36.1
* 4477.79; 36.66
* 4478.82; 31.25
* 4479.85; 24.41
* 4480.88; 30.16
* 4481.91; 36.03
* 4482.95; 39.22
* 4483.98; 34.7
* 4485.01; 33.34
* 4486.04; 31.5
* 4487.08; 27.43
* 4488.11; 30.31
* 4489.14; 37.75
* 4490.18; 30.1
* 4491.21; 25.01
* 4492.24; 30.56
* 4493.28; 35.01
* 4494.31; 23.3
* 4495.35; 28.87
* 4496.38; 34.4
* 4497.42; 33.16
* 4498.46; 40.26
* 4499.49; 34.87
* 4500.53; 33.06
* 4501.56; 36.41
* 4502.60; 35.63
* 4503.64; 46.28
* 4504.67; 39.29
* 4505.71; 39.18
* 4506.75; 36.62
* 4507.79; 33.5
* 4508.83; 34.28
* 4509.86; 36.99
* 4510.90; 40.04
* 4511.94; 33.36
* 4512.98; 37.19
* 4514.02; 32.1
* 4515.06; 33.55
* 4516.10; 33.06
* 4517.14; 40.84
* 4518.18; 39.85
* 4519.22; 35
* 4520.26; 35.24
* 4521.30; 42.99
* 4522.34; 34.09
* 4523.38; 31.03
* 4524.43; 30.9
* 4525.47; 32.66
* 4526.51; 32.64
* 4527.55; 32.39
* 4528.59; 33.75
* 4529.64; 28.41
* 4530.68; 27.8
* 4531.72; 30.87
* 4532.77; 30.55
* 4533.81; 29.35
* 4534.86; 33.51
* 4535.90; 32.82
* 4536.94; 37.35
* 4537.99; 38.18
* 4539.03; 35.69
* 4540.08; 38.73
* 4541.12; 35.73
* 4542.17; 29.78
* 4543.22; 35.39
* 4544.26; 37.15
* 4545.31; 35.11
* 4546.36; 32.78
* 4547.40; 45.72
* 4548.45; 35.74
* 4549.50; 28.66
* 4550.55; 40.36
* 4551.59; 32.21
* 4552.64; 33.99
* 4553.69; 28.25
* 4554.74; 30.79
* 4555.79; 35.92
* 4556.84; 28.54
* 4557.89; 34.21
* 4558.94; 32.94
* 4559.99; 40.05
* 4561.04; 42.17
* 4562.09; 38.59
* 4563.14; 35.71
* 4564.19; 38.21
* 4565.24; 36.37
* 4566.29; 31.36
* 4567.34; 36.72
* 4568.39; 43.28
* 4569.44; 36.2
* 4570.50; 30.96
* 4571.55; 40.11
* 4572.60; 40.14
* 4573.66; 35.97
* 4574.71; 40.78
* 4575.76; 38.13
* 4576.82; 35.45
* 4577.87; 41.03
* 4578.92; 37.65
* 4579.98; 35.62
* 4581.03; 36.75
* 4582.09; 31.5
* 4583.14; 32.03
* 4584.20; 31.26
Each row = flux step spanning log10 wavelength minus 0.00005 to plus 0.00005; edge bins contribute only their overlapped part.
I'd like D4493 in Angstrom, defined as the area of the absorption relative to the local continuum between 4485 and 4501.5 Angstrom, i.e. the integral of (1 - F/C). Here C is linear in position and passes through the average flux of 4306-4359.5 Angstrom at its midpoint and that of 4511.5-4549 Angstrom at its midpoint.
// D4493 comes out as 0.5 Angstrom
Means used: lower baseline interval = 26.2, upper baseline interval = 34.5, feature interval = 31.9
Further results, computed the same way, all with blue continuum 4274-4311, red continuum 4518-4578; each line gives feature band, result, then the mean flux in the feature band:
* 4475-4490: -0.66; 33.1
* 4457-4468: 0.16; 30.3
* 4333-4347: -1.68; 27.5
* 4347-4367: -3.29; 29.7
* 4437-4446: -1.28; 33.9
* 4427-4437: 0.42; 28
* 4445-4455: -0.43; 31.4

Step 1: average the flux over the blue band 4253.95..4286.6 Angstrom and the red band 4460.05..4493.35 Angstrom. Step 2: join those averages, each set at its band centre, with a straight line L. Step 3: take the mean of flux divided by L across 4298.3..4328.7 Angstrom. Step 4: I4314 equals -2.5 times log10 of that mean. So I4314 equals 0.26 mag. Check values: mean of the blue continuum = 25.4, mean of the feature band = 21.2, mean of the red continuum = 32.2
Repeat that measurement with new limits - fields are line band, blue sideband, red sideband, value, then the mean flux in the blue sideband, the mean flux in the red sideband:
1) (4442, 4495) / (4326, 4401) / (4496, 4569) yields 0.02 mag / 27.9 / 35.2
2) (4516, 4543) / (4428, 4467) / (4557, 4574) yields 0.03 mag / 30.6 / 36.9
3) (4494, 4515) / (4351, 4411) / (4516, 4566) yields -0.08 mag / 28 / 34.6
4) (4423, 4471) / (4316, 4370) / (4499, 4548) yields 0.07 mag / 28.5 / 35.1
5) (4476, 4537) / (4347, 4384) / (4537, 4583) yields 0.00 mag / 28.5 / 36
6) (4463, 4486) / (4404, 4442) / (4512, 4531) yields -0.03 mag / 30.2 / 34.1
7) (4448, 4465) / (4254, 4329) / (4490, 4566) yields 0.04 mag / 23.6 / 34.6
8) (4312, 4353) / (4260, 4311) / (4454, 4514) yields -0.07 mag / 22.9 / 33.1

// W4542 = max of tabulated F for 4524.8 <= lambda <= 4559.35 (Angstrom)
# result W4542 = 45.72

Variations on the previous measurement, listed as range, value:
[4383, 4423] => 41.92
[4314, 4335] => 39.46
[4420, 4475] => 39.01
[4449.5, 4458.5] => 35.17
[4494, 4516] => 46.28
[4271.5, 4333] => 44.6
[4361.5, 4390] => 36.9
